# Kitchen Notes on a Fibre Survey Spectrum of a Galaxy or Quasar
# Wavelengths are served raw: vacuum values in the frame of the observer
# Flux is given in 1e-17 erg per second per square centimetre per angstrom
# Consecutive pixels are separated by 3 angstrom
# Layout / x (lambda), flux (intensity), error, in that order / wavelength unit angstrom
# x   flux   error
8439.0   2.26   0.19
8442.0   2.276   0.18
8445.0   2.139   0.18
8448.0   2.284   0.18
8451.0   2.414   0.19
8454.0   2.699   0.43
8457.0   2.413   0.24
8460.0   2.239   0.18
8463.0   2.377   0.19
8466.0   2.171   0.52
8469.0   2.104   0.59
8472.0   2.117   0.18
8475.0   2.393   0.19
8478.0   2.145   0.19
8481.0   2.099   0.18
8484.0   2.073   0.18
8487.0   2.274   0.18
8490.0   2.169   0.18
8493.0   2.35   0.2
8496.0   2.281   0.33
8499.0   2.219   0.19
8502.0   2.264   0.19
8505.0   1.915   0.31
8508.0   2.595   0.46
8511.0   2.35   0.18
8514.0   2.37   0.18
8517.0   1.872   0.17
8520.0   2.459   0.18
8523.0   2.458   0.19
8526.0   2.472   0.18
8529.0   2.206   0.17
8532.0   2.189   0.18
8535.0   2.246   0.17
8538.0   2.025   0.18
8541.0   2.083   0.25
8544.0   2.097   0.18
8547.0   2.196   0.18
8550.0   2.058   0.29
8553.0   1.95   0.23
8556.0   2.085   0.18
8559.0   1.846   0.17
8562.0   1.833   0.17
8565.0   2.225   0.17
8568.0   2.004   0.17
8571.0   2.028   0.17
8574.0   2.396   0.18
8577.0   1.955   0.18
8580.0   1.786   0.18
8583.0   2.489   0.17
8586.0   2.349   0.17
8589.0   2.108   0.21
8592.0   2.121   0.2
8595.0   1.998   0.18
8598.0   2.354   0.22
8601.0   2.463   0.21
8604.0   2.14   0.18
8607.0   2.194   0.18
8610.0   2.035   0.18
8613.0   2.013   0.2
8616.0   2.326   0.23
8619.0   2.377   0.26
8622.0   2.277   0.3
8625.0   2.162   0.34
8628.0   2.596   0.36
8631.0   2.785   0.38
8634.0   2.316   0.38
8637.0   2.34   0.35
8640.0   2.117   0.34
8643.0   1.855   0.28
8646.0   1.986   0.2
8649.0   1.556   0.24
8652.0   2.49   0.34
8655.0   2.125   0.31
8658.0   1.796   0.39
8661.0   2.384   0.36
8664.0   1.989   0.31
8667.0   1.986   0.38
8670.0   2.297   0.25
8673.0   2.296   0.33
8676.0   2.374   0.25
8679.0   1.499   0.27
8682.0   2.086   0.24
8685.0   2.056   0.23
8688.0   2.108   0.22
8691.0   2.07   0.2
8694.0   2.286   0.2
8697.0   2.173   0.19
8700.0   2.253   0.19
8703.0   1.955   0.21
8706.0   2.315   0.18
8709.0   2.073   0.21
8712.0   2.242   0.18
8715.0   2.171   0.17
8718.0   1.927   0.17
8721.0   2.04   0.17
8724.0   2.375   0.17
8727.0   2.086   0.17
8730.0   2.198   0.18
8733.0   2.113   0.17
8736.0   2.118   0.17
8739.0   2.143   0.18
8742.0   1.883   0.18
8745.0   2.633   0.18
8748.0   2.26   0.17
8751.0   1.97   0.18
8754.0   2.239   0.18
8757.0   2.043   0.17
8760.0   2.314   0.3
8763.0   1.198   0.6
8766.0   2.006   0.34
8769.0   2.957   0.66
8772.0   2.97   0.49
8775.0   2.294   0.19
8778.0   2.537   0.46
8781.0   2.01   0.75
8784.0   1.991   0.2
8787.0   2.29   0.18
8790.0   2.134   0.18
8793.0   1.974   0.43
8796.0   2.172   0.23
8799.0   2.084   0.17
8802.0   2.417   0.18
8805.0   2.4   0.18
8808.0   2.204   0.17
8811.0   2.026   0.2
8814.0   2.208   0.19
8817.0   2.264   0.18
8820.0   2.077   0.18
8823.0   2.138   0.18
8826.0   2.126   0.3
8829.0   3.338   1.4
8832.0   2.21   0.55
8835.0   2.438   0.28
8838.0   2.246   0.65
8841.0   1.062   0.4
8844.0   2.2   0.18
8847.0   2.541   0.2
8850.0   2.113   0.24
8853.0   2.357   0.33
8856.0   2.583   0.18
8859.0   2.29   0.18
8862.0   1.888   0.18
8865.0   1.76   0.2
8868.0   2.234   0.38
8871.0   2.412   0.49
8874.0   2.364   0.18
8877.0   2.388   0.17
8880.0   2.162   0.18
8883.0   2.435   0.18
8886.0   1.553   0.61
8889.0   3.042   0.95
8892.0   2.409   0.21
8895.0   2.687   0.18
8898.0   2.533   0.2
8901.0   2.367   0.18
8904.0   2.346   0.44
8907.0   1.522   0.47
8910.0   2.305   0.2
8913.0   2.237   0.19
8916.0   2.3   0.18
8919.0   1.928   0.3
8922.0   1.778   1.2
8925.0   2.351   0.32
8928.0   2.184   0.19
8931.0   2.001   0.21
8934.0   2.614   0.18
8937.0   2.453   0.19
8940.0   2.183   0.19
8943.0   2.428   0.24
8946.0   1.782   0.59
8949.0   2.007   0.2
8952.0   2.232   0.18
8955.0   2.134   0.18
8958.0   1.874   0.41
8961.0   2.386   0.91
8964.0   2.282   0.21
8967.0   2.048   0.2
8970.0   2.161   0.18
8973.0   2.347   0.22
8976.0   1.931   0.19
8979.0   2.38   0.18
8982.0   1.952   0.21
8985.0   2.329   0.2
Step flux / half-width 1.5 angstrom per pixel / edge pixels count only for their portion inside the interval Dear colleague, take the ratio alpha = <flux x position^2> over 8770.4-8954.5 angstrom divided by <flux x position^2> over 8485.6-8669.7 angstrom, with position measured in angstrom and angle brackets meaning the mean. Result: 1.10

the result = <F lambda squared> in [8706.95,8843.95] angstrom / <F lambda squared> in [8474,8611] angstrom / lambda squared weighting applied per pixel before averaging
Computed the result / 1.1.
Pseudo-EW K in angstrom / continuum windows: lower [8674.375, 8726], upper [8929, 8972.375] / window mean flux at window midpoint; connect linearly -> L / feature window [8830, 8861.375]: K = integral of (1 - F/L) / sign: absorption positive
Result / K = -0.8 angstrom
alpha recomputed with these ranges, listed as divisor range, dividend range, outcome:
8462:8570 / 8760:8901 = 1.11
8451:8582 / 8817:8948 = 1.11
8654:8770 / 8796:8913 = 1.10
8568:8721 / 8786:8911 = 1.09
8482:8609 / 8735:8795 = 1.06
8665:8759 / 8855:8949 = 1.09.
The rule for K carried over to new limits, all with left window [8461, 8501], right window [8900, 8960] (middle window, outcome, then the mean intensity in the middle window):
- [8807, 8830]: -1.2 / 2.28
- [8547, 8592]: 2.4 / 2.08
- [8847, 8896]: -3.1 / 2.3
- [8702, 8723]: 0.7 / 2.11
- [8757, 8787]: -1.0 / 2.24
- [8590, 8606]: -0.1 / 2.21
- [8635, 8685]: 2.6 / 2.08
